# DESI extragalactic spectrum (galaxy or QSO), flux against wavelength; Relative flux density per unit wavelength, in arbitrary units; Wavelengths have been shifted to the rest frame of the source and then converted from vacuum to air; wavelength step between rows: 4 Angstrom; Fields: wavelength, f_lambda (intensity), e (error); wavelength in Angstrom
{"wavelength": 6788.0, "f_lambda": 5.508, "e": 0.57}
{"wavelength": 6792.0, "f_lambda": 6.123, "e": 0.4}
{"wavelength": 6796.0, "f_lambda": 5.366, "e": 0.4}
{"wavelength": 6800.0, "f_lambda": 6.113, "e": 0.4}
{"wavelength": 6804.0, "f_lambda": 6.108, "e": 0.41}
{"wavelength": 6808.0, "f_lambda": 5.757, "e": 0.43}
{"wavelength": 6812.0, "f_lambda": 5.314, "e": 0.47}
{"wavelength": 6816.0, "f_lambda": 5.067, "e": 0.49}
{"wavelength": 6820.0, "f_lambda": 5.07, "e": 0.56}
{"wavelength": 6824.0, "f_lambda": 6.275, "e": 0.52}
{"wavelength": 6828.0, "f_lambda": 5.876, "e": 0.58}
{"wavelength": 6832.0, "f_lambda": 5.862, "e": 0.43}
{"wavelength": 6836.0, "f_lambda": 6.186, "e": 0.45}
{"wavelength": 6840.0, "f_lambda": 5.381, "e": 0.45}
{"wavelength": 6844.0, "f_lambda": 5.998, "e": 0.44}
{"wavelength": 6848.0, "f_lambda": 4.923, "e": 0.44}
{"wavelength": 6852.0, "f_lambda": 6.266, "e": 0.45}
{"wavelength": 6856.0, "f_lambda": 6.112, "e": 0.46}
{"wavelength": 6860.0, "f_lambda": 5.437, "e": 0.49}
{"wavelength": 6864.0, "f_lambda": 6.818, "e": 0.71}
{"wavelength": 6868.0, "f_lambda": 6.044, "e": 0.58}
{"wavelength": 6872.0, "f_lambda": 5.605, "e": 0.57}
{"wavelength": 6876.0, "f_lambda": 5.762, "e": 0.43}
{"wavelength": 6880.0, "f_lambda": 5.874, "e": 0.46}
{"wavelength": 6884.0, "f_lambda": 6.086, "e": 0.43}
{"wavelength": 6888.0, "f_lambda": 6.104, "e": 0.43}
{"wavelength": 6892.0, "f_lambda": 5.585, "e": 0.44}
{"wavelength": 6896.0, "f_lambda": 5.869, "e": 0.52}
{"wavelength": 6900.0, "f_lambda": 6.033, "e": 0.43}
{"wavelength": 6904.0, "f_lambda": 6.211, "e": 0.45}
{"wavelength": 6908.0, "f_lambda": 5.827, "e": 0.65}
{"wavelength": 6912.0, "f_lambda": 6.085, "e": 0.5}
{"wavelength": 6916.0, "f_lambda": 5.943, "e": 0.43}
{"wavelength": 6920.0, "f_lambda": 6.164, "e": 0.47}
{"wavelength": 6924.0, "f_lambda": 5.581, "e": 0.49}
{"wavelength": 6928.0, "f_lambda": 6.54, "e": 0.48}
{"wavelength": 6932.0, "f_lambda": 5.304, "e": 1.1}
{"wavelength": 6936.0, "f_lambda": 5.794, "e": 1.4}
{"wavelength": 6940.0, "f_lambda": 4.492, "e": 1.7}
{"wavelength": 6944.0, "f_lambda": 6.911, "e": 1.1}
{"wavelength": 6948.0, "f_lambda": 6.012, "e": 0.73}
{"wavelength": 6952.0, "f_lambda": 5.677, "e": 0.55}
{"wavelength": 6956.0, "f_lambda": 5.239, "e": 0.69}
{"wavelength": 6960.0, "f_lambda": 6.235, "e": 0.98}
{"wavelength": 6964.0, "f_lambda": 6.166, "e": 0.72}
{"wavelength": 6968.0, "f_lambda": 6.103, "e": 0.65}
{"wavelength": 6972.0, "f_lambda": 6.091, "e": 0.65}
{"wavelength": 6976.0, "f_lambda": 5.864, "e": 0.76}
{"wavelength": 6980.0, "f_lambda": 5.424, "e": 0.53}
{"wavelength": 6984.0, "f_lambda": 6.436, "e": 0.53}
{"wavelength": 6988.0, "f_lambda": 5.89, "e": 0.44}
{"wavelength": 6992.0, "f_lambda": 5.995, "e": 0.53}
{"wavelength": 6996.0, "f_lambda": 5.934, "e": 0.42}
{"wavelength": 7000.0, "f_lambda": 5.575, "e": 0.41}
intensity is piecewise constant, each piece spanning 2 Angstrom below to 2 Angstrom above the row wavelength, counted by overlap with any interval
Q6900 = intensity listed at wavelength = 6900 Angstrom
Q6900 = 6.033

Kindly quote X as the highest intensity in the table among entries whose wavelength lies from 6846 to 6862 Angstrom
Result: 6.266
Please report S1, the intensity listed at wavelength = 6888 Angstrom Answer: 6.104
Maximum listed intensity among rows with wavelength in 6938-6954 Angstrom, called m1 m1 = 6.911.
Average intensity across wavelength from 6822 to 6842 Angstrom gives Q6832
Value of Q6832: 5.92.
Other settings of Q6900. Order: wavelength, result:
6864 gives 6.818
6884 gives 6.086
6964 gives 6.166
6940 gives 4.492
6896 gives 5.869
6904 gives 6.211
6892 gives 5.585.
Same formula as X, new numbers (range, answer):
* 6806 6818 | 5.757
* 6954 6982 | 6.235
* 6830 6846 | 6.186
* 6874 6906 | 6.211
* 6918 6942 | 6.54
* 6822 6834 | 6.275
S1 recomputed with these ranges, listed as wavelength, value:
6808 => 5.757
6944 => 6.911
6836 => 6.186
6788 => 5.508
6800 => 6.113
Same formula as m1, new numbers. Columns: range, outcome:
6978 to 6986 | 6.436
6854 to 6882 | 6.818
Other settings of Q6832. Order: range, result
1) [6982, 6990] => 6.16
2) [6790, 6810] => 5.89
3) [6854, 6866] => 6.12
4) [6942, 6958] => 5.96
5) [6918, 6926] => 5.87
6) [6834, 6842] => 5.78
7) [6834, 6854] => 5.75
